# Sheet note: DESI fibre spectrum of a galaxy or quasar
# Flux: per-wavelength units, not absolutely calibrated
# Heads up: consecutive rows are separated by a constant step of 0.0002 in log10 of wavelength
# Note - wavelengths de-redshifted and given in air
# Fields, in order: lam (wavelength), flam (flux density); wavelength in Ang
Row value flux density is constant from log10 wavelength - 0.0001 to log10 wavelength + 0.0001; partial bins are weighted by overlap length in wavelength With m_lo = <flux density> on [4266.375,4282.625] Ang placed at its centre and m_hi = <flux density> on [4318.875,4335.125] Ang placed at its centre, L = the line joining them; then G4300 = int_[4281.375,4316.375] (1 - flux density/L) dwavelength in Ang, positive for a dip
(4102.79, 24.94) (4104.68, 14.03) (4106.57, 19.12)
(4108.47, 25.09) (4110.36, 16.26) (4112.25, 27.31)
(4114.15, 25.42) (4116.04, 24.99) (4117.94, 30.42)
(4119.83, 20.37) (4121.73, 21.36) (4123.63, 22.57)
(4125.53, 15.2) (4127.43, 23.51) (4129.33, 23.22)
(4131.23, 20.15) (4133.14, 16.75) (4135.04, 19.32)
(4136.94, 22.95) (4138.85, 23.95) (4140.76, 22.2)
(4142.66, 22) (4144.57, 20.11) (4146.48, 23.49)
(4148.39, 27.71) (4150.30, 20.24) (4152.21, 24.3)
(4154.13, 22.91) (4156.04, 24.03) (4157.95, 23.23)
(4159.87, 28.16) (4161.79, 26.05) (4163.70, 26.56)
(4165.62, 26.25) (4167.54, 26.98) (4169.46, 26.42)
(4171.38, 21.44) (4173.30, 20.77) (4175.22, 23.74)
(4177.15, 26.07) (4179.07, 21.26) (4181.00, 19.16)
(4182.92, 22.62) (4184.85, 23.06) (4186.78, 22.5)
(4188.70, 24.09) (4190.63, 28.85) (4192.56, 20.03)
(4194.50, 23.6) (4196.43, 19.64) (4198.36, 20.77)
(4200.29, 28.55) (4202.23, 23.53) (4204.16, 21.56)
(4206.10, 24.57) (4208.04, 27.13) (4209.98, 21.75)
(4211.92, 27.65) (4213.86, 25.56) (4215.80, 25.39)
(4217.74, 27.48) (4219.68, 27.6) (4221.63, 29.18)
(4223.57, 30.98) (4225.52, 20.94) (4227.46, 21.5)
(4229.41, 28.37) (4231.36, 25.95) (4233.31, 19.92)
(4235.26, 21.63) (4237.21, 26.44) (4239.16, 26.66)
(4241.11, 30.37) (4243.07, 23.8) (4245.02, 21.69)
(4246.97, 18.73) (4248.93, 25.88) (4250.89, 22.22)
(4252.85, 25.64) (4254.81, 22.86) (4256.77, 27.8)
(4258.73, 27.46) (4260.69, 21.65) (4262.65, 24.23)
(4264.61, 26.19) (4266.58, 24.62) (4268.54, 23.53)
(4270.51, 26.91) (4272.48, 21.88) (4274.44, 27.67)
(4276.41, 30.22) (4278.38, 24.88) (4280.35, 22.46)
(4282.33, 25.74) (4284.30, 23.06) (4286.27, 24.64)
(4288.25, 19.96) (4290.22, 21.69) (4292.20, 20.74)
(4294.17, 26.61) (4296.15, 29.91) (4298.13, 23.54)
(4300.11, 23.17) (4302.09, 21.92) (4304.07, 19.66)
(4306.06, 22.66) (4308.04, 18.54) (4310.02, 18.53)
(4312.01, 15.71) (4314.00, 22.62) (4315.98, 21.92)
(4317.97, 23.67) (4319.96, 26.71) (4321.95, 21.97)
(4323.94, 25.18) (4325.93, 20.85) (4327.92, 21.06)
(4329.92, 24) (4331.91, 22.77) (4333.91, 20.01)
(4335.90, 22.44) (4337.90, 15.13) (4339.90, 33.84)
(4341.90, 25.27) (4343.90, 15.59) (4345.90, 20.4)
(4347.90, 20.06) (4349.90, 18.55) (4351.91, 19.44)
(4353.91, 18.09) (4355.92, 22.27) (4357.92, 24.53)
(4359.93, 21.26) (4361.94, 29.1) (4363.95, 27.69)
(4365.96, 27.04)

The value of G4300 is 2.80 Ang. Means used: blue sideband 25.3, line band 22.3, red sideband 22.8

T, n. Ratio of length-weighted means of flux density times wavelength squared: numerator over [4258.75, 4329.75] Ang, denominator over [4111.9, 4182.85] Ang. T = 1.08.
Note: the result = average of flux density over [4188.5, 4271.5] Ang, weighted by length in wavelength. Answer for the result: 24.7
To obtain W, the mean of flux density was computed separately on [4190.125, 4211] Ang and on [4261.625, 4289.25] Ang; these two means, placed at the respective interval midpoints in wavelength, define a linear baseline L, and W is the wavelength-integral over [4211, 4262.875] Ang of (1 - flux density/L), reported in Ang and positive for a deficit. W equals -2.2 Ang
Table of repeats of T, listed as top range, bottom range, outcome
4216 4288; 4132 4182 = 1.12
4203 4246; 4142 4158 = 1.13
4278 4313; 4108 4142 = 1.09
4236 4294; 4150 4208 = 1.07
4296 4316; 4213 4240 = 0.87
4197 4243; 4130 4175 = 1.12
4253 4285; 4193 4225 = 1.03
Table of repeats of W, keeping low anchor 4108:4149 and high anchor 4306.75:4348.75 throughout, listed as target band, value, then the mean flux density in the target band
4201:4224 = -4.0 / 25.9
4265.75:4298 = -4.0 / 24.6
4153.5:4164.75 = -1.5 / 25.2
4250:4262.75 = -1.5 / 24.6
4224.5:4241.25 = -1.8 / 24.4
